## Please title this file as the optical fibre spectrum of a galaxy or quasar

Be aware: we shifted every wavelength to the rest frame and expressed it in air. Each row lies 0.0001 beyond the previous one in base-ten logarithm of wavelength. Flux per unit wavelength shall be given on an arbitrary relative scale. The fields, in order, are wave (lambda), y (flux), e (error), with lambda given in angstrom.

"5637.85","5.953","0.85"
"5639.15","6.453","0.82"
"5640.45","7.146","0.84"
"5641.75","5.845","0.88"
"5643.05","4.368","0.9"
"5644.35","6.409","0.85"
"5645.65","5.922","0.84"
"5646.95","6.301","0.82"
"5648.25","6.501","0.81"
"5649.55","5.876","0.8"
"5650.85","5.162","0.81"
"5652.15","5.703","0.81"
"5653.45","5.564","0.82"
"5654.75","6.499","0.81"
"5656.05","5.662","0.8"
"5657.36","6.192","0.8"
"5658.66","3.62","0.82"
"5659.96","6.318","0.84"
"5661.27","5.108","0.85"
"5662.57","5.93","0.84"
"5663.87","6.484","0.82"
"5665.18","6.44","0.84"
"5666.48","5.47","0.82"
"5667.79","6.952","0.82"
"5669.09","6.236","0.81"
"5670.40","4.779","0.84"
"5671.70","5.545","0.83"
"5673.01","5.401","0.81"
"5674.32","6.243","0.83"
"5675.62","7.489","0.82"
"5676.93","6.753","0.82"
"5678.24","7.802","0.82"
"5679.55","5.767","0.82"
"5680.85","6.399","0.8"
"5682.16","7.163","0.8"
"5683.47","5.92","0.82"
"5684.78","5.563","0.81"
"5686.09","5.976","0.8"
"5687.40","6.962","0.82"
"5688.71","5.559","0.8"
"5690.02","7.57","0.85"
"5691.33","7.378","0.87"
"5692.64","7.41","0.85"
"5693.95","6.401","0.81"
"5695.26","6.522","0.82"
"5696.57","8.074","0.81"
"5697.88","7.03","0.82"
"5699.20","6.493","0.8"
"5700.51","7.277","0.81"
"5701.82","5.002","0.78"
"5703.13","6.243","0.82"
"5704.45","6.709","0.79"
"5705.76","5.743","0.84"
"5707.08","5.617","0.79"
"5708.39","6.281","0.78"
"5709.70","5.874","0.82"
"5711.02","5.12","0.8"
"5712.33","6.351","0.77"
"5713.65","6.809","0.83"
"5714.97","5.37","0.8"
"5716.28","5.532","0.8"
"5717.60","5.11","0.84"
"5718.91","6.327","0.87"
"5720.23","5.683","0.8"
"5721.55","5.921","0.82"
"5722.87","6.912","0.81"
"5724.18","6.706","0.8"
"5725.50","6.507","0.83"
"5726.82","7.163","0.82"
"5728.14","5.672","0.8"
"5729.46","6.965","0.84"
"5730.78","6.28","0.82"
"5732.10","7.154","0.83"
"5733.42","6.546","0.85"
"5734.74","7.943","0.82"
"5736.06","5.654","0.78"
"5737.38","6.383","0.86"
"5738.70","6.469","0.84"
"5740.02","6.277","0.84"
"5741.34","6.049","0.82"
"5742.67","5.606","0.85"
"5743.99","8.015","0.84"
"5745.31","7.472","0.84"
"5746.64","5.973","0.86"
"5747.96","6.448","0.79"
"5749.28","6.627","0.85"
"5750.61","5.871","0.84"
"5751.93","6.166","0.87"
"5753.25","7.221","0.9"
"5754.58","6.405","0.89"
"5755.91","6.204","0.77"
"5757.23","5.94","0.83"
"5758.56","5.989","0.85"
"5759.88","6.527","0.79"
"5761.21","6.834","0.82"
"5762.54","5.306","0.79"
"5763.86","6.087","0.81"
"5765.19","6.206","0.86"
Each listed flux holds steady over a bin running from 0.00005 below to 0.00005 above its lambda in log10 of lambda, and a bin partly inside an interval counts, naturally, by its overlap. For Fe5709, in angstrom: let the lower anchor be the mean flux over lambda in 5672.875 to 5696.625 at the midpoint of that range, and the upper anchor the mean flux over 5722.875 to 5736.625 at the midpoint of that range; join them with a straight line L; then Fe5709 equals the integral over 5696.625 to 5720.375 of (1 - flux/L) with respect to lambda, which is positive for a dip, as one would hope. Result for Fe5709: 2.0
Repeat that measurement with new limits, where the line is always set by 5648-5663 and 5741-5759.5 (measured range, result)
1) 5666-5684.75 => -1.43 angstrom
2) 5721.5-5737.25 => -0.94 angstrom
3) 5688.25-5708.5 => -2.01 angstrom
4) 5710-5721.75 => 0.67 angstrom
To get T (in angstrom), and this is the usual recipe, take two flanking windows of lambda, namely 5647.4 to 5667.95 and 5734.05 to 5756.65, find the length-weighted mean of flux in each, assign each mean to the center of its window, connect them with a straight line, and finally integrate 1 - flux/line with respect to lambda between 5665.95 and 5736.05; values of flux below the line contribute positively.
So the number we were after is -2.33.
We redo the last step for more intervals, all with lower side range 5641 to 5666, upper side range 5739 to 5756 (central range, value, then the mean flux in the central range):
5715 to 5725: 0.47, 6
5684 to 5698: -1.56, 6.75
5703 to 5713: 0.35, 5.98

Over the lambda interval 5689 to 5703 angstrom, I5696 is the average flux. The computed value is 6.86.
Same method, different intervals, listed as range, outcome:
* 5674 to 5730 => 6.4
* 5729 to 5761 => 6.51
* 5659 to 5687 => 6.16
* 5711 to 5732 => 6.21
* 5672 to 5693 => 6.55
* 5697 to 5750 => 6.34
